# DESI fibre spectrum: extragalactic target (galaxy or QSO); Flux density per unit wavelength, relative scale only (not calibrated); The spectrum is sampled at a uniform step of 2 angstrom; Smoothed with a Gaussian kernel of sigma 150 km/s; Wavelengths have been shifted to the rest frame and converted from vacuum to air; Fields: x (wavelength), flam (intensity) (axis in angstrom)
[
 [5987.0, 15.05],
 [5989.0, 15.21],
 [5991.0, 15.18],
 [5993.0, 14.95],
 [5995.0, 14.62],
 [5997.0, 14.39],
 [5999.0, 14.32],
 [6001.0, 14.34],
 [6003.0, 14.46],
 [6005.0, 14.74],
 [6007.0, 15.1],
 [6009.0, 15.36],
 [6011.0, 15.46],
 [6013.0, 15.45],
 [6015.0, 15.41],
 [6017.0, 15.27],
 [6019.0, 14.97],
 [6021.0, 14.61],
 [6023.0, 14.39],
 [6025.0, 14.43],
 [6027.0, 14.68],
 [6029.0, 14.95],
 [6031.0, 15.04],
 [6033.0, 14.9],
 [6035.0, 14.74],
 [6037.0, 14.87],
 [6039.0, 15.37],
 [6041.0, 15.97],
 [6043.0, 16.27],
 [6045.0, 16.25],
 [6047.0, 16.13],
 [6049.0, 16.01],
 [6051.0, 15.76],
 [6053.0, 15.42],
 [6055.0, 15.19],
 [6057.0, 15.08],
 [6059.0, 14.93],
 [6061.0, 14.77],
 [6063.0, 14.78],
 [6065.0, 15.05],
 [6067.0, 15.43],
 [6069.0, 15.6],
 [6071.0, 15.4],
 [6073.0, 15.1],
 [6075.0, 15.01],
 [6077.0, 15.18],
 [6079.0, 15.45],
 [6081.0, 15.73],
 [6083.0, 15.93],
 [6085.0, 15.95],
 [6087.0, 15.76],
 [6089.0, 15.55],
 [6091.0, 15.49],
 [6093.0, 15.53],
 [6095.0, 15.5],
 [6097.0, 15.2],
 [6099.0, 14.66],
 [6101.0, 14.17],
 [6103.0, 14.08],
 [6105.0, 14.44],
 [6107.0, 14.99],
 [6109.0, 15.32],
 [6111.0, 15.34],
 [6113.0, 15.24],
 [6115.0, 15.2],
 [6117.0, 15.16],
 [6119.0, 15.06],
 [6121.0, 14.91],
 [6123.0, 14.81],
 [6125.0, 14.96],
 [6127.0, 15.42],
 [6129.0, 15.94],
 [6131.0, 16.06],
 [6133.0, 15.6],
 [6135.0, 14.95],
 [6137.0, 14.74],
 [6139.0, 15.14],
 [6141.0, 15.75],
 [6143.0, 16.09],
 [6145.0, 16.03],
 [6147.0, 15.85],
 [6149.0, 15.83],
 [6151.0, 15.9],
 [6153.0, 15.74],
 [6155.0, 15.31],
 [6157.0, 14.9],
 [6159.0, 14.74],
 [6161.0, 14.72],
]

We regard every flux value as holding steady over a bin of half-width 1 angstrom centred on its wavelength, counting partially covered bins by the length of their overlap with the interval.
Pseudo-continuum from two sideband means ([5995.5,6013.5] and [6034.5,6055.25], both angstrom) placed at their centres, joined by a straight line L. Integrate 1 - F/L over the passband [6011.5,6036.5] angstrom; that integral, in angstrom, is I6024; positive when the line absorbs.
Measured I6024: 0.5 angstrom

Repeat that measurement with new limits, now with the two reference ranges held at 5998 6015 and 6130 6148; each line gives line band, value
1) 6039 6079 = -0.7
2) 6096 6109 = 0.6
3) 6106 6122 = 0.3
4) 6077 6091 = -0.3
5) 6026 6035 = 0.1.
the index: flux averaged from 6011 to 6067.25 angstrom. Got 15.2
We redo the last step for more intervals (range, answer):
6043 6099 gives 15.5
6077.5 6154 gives 15.4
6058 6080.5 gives 15.2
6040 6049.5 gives 16.1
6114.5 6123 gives 15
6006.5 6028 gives 15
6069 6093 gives 15.5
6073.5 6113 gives 15.2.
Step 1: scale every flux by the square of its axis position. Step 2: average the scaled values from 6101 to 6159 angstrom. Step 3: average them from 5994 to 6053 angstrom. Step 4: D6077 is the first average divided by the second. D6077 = 1.05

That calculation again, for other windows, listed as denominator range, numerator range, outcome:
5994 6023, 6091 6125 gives 1.04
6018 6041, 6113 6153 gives 1.08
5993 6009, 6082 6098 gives 1.10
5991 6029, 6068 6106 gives 1.05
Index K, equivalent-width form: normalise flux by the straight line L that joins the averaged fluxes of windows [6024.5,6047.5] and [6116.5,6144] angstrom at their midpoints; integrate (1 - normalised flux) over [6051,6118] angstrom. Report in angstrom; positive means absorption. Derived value 0.5 angstrom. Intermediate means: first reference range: 15.3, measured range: 15.2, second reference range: 15.3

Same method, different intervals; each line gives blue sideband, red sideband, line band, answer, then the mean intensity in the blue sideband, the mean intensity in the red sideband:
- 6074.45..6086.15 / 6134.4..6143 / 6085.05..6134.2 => 0.69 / 15.6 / 15.3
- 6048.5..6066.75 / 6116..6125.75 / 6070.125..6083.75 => -0.23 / 15.2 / 15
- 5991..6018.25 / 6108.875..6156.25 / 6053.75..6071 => 0.03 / 14.9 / 15.4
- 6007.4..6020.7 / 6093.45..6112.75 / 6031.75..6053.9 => -0.66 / 15.3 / 14.9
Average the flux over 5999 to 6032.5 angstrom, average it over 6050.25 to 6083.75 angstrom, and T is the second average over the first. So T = 1.03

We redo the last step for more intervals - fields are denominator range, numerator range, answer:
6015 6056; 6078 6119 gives 1.00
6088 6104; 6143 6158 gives 1.04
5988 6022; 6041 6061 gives 1.05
